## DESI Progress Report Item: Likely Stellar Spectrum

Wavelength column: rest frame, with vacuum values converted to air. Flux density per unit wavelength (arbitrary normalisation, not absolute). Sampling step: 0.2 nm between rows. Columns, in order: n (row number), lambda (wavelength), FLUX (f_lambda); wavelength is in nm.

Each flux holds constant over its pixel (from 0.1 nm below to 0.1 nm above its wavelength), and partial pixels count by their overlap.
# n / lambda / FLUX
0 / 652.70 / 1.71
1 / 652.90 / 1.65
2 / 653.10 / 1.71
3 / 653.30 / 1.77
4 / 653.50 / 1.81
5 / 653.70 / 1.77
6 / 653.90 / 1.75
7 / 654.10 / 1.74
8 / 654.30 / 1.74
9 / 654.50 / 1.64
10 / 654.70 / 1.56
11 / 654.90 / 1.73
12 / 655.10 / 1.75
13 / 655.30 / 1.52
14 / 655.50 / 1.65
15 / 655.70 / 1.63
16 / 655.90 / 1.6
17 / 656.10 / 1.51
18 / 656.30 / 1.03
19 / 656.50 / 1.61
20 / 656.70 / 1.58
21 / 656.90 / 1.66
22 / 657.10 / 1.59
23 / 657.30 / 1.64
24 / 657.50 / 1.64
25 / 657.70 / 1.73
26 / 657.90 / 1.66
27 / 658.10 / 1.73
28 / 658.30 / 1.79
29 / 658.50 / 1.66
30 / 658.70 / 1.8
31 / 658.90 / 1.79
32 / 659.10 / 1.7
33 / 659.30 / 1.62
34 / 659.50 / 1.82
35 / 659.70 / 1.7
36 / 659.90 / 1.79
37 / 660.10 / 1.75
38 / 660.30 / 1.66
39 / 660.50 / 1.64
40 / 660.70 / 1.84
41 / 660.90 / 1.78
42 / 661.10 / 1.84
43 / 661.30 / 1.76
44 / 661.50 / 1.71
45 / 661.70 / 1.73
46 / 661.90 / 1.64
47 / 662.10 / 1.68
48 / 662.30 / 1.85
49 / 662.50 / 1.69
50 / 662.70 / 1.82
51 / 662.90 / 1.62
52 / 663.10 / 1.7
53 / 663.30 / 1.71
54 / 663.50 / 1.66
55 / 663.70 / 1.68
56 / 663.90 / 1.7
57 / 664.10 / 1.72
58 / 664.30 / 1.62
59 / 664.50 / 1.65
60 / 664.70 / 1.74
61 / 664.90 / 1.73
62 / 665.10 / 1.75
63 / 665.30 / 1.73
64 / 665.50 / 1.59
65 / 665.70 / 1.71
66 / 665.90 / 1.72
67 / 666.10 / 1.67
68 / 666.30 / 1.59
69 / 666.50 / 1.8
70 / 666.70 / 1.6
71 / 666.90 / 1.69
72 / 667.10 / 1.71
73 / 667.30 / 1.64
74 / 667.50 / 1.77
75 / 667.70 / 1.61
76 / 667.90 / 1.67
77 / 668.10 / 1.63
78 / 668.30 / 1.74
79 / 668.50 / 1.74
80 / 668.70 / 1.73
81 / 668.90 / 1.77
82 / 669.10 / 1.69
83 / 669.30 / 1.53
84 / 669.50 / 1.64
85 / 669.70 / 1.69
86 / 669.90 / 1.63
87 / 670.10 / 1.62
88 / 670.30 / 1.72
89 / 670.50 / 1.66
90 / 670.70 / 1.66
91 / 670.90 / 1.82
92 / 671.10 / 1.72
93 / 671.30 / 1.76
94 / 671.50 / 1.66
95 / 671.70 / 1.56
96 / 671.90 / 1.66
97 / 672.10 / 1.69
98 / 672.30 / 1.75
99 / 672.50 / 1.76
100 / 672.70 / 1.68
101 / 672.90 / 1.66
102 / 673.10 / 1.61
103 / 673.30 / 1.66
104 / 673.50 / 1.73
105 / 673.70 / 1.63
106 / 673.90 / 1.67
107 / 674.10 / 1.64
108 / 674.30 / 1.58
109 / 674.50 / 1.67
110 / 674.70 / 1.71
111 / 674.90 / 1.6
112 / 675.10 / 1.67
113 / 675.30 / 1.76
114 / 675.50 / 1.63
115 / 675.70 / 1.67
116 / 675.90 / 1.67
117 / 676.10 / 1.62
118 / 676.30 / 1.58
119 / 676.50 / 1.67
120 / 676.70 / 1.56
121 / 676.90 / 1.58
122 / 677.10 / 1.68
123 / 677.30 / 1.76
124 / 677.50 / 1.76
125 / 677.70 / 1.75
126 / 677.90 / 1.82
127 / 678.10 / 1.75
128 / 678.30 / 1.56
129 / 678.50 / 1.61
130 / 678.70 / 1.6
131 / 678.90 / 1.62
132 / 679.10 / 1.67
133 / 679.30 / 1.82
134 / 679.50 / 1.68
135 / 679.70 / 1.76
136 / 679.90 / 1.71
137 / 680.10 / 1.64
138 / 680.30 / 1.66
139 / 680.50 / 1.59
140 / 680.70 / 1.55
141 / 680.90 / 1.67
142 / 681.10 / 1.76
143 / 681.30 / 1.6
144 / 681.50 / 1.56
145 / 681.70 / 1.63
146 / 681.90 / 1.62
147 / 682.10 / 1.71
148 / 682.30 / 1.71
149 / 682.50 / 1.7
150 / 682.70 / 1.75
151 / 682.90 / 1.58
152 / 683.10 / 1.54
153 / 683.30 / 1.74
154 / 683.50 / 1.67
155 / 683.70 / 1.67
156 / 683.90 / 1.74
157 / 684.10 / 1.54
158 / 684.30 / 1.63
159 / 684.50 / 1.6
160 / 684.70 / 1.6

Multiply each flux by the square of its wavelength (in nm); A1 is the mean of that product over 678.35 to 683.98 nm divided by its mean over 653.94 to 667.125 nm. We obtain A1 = 1.05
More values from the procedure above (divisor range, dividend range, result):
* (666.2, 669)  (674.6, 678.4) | 1.02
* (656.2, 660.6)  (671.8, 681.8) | 1.06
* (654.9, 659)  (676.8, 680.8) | 1.10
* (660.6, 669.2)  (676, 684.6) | 1.02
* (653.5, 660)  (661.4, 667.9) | 1.04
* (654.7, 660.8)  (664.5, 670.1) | 1.04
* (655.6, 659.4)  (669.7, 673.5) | 1.08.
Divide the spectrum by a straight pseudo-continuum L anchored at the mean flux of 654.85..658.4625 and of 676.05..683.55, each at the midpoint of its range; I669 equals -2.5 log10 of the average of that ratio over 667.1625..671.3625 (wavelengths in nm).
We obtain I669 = -0.03 mag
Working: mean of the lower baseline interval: 1.61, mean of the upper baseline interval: 1.66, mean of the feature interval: 1.69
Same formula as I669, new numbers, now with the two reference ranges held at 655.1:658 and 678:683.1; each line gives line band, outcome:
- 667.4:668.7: -0.05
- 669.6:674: -0.03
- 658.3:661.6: -0.10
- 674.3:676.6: -0.01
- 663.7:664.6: -0.05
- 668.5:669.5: -0.04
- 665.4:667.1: -0.04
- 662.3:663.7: -0.07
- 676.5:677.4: 0.00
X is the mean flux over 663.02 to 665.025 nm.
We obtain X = 1.69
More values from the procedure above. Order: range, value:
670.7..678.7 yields 1.67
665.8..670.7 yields 1.68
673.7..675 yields 1.64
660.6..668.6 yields 1.71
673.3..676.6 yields 1.66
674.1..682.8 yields 1.67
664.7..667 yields 1.69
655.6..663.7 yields 1.68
